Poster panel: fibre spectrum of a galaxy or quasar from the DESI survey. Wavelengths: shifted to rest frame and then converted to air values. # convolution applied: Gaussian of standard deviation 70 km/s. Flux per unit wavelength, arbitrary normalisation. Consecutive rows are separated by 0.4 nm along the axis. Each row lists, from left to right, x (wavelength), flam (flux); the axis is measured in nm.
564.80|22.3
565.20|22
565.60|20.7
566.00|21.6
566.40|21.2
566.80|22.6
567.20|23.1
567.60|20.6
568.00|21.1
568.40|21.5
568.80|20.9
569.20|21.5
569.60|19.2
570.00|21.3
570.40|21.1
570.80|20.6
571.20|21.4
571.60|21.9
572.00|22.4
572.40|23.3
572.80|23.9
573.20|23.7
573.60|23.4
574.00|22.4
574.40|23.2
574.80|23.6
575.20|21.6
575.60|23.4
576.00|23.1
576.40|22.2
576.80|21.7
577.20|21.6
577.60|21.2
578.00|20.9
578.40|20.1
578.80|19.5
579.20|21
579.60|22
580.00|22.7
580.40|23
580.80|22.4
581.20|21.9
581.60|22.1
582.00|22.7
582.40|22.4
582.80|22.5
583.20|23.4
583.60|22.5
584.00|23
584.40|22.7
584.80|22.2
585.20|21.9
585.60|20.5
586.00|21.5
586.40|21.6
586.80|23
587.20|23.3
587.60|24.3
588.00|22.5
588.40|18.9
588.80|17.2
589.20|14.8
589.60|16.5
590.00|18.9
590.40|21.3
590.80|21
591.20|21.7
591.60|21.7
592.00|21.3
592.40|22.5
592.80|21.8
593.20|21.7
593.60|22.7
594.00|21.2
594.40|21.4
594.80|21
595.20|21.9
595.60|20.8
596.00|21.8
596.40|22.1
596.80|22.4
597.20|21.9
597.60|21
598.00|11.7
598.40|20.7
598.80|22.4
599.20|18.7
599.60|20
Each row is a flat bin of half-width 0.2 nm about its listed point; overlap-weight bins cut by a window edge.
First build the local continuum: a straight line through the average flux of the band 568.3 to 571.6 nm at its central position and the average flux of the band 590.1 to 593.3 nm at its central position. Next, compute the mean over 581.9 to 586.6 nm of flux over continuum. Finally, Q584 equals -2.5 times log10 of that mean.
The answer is -0.04 mag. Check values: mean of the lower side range 21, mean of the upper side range 21.5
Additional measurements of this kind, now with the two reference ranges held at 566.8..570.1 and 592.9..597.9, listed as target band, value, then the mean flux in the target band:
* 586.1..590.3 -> 0.065 mag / 20.2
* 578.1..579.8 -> 0.034 mag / 20.7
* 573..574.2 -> -0.092 mag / 23.2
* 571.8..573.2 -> -0.098 mag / 23.3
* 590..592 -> 0.014 mag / 21.2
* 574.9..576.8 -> -0.061 mag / 22.5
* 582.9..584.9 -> -0.069 mag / 22.8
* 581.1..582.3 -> -0.046 mag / 22.3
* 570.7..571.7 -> -0.003 mag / 21.3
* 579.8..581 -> -0.067 mag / 22.7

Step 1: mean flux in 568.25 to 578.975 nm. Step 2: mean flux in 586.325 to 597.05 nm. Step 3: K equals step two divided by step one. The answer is 1.0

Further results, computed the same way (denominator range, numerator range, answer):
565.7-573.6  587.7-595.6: 0.95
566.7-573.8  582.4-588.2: 1.03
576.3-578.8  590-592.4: 1.01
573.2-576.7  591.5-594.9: 0.95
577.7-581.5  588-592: 0.90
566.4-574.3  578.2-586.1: 1.01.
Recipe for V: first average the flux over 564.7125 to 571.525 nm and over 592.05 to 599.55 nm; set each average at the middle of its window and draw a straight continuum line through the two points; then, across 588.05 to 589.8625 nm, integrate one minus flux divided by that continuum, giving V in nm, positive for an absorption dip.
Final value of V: 0.32 nm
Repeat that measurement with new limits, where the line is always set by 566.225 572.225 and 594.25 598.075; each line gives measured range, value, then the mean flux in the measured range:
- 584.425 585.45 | -0.05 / 22.1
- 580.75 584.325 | -0.24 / 22.6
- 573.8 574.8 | -0.08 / 23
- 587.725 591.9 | 0.28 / 19.6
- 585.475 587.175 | -0.07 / 21.9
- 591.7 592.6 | -0.04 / 21.9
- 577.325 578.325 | 0.01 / 21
